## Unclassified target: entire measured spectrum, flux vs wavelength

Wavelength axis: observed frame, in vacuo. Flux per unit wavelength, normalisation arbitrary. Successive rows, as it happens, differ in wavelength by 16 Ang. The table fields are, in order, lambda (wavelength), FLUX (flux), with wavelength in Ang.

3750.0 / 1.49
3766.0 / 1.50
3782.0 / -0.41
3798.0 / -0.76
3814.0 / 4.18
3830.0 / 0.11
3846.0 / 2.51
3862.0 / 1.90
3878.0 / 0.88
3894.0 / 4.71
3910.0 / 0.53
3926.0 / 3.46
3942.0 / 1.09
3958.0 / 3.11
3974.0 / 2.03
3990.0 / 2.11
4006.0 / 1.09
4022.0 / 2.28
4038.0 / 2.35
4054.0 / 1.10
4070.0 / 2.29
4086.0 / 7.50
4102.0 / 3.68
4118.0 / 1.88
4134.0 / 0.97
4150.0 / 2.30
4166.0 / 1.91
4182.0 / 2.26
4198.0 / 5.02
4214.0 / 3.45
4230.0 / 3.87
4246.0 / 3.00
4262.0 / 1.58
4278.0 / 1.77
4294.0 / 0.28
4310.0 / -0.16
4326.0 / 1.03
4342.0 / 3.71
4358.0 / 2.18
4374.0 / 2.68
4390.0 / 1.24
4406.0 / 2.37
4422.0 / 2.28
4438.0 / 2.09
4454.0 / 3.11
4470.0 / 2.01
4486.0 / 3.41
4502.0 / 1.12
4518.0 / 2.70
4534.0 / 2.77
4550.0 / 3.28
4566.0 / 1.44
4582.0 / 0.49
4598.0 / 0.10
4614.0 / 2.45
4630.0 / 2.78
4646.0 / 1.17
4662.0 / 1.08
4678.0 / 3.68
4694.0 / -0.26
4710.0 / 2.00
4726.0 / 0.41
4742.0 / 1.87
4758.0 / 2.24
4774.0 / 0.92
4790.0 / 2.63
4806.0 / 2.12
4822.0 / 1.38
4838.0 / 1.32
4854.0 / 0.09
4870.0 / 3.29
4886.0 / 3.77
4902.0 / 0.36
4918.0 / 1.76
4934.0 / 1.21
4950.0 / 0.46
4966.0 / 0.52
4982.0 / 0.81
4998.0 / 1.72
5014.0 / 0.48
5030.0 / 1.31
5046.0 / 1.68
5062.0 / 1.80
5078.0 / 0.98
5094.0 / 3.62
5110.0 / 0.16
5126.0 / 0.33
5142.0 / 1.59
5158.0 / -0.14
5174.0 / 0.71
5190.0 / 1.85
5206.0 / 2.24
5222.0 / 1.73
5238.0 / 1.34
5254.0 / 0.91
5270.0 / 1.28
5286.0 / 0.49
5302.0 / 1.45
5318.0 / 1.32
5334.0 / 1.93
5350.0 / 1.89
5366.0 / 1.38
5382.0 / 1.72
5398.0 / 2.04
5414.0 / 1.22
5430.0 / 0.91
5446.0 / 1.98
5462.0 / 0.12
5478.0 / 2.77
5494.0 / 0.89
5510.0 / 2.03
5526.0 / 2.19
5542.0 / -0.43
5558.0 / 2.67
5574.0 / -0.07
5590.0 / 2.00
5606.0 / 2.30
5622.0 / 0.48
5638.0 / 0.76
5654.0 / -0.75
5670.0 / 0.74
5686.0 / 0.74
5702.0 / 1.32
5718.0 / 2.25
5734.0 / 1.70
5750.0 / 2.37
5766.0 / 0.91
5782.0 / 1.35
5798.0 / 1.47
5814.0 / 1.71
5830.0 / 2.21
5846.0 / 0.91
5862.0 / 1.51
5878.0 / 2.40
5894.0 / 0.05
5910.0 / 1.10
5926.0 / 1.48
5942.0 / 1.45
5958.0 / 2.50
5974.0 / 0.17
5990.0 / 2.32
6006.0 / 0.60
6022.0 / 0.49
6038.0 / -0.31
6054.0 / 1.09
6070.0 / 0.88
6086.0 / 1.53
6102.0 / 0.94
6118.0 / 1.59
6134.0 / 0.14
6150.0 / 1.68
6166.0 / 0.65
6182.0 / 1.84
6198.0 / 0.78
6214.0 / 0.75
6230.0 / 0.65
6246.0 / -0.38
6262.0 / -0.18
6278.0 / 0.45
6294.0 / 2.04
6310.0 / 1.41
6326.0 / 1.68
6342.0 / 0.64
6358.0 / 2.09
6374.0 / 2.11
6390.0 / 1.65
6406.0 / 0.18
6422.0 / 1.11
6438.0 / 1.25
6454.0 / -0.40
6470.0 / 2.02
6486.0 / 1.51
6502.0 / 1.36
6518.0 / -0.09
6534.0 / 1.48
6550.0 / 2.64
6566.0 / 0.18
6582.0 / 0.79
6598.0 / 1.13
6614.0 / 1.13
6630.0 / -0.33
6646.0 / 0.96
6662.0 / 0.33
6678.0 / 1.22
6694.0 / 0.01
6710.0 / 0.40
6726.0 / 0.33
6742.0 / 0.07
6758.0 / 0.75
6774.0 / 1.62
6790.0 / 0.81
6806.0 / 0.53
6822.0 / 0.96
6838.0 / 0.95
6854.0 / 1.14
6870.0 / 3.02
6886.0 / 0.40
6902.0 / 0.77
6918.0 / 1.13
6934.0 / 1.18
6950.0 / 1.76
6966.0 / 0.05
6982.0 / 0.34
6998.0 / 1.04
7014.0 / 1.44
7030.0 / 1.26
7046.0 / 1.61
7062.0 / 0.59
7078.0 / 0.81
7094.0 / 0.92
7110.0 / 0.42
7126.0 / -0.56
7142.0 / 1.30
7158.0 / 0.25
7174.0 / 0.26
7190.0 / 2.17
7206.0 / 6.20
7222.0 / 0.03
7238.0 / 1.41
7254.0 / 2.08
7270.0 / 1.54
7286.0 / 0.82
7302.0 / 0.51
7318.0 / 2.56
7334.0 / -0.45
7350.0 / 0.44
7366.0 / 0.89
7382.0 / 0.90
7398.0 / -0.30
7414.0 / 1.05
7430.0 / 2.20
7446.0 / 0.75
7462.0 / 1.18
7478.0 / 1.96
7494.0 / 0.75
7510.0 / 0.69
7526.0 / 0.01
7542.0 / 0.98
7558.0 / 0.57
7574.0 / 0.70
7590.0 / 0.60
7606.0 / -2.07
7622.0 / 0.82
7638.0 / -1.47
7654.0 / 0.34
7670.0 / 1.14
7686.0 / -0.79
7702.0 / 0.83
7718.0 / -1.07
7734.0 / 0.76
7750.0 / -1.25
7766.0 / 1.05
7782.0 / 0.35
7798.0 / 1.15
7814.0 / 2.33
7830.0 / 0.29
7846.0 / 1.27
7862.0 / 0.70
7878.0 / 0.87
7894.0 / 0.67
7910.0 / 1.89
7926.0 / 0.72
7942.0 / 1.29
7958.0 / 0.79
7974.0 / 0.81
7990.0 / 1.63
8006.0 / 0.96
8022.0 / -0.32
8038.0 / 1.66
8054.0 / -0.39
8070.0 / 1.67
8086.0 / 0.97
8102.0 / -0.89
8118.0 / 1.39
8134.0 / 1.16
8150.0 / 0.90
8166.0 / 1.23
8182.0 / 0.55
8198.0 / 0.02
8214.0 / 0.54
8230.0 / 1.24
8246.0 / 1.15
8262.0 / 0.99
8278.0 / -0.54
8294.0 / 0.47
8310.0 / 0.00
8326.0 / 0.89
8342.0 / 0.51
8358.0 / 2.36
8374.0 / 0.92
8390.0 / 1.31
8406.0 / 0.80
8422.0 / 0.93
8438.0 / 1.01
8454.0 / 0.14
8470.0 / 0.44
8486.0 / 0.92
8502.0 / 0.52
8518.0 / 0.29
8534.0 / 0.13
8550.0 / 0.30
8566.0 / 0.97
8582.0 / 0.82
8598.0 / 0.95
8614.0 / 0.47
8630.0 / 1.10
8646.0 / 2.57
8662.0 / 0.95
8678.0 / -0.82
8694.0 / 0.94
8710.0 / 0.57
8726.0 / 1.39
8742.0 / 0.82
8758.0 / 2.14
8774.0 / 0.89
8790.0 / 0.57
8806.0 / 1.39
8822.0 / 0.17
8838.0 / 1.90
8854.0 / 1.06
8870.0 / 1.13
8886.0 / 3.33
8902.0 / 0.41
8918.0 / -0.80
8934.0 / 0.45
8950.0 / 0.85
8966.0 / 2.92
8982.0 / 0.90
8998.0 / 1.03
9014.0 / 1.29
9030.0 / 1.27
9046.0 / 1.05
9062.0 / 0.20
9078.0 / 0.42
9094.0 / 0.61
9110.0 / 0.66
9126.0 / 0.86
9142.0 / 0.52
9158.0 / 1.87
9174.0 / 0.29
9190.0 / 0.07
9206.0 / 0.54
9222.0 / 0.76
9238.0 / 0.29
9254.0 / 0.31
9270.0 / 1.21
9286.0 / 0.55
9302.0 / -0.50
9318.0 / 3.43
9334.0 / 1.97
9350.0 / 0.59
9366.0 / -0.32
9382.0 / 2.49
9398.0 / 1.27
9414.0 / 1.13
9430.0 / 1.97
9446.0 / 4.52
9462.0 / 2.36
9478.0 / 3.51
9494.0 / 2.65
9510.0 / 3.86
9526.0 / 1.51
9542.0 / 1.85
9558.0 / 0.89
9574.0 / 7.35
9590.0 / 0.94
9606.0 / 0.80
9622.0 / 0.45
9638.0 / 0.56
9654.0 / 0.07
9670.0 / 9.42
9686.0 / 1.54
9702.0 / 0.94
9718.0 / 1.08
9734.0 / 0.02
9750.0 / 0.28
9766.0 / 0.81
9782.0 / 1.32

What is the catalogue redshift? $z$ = 0.931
